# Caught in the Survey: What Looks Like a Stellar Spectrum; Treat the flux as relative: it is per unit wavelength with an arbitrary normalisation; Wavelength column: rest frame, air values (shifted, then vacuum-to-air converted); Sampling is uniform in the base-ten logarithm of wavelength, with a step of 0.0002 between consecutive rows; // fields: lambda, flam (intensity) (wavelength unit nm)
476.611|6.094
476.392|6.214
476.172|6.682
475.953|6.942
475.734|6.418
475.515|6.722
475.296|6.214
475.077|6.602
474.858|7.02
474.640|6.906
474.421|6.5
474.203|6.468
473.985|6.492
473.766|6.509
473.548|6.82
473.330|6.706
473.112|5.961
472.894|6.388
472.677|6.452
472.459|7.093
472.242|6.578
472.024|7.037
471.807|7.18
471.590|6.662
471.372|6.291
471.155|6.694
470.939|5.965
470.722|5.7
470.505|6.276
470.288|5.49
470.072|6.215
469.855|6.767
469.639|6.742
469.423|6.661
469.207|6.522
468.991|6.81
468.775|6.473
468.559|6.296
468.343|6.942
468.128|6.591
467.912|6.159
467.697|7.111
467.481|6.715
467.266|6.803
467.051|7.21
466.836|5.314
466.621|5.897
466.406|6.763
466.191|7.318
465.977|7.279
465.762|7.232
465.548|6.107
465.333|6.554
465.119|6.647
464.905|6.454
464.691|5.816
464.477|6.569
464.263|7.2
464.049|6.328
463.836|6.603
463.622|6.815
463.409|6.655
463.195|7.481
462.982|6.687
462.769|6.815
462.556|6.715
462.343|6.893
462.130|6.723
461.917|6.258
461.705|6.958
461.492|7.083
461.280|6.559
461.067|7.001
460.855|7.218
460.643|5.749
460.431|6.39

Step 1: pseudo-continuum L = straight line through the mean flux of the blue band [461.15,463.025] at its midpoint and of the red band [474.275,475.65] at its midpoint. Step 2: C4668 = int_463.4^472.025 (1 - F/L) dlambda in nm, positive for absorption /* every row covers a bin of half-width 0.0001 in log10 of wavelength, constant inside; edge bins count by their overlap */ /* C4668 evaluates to 0.200 nm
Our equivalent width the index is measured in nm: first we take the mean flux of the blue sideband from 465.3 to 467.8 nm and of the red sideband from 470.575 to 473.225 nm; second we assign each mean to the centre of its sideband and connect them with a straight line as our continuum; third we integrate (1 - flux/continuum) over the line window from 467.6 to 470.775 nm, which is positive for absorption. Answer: 0.07 nm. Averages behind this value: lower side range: 6.69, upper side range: 6.5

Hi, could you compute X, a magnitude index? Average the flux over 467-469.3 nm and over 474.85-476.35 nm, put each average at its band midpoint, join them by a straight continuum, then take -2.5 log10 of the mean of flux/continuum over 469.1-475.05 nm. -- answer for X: 0.02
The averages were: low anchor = 6.68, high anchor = 6.61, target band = 6.52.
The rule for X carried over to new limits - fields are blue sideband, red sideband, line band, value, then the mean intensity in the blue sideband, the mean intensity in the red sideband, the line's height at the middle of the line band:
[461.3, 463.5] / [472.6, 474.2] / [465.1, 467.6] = 0.01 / 6.82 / 6.48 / 6.7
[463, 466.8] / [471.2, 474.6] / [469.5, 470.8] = 0.07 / 6.66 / 6.62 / 6.63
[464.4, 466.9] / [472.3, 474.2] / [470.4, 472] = 0.02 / 6.52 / 6.55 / 6.54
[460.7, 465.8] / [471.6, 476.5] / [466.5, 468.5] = 0.03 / 6.71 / 6.63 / 6.68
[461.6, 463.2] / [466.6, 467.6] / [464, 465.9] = 0.01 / 6.78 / 6.44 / 6.59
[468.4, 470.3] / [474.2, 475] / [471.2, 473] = -0.01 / 6.5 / 6.76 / 6.64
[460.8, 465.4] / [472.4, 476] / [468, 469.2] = 0.01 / 6.73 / 6.59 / 6.66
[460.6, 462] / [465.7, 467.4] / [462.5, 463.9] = -0.02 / 6.74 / 6.71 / 6.73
